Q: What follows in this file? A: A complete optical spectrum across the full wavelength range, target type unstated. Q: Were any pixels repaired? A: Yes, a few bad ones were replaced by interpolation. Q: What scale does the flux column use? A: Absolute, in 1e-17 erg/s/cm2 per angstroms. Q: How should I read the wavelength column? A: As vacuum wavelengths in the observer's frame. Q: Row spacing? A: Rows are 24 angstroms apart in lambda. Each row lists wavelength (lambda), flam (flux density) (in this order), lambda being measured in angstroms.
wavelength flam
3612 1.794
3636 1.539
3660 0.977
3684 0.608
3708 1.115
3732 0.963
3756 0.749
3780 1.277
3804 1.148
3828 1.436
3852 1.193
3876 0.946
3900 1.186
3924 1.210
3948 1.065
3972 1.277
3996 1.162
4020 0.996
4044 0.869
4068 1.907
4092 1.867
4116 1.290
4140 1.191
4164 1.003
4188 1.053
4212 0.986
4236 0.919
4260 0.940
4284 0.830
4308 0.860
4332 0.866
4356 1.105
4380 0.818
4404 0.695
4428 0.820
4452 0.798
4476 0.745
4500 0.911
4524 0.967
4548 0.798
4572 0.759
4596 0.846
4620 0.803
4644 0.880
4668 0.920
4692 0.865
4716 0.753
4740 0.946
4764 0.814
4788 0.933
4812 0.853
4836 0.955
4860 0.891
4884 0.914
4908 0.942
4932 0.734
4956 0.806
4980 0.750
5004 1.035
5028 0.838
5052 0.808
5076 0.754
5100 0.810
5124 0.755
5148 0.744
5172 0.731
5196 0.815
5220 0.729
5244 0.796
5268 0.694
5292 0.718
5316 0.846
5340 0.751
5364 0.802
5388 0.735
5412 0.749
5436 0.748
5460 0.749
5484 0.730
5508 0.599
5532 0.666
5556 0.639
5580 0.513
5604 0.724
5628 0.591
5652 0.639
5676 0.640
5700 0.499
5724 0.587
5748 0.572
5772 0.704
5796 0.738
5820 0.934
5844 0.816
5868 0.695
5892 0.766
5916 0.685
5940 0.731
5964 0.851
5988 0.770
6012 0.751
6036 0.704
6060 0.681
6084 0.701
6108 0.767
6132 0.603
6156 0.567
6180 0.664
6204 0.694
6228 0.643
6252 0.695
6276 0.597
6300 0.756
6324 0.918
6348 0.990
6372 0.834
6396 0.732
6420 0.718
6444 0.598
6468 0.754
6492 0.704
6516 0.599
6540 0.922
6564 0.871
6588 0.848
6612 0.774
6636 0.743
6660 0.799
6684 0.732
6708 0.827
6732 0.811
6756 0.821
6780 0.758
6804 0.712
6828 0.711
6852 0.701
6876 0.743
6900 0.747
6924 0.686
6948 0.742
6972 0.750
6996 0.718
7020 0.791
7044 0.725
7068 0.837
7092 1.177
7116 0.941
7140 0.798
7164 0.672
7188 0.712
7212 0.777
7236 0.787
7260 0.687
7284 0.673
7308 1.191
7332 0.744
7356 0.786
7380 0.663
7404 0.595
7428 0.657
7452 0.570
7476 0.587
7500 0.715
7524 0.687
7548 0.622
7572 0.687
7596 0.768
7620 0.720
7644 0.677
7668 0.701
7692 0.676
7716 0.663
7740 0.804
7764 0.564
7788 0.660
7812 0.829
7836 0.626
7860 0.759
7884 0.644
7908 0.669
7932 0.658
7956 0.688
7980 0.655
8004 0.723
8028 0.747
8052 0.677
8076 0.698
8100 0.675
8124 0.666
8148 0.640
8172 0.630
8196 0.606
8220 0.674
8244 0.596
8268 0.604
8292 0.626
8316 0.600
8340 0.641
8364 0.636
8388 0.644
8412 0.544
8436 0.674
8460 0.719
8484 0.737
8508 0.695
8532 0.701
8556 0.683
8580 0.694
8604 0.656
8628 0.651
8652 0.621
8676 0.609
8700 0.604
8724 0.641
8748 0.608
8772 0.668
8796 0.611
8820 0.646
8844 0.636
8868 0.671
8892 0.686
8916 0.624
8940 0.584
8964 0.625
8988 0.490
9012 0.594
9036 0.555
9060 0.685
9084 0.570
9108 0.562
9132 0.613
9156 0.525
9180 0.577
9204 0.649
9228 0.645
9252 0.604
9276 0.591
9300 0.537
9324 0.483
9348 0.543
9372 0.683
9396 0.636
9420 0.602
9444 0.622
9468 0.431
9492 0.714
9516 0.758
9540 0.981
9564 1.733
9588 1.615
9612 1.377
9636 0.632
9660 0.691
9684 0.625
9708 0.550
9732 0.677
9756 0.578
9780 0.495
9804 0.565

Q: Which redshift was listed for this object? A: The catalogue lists 0.458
